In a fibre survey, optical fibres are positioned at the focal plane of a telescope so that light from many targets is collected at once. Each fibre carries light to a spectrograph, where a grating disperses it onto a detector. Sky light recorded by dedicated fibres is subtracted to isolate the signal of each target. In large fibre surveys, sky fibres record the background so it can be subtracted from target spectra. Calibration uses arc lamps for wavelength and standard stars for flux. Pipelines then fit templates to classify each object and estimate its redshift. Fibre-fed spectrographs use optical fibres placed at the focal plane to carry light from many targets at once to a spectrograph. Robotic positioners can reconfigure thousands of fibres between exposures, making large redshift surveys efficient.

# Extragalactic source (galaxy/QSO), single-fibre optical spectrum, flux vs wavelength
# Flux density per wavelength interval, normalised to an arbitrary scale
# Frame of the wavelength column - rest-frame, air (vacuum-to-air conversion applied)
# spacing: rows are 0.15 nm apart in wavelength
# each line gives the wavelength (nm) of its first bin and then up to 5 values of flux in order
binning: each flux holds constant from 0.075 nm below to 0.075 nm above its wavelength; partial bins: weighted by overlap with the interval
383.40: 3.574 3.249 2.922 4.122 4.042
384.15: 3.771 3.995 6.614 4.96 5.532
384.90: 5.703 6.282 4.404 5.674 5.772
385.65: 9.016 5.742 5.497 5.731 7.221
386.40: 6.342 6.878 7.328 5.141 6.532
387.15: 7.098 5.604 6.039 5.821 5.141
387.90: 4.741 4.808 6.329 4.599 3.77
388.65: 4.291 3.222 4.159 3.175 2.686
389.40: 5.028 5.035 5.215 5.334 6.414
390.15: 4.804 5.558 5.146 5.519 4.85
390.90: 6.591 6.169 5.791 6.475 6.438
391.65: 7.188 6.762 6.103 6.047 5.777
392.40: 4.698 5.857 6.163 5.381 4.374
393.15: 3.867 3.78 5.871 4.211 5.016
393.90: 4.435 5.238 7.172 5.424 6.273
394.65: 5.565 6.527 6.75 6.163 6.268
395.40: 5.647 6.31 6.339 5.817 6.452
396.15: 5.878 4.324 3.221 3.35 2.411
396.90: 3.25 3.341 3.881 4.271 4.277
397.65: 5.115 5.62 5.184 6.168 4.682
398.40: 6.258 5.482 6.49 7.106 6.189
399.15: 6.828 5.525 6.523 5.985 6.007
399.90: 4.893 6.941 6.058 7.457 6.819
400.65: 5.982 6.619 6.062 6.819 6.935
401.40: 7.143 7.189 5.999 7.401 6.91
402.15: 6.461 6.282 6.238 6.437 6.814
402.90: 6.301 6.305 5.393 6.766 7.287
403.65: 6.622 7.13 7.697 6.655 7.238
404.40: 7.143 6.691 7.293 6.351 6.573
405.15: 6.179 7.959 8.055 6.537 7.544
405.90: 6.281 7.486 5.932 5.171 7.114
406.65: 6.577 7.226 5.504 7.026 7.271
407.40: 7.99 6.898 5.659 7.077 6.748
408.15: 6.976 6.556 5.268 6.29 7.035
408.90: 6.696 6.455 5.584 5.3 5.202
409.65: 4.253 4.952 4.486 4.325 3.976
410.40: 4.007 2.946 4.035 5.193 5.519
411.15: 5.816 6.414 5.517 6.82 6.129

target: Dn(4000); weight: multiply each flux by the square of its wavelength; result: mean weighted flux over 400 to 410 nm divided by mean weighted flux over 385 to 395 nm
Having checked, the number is 1.3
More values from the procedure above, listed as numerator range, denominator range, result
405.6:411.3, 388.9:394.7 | 1.19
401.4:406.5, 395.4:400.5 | 1.28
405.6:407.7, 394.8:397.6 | 1.44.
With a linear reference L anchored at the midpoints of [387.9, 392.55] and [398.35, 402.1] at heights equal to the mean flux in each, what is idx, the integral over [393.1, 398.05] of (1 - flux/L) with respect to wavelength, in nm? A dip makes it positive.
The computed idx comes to 0.68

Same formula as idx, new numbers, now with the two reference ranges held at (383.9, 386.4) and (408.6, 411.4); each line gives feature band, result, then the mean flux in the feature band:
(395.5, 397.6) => 0.36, 4.49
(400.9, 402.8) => -0.49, 6.67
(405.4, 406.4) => -0.28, 6.72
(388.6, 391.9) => 0.15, 5.28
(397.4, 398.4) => 0.03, 5.23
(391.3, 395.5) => -0.17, 5.69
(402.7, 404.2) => -0.40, 6.7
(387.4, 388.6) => 0.10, 5.12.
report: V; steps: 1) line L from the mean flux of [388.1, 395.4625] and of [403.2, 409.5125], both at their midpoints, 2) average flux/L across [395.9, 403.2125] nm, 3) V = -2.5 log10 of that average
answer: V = 0.06 mag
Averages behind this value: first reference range 5.37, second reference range 6.69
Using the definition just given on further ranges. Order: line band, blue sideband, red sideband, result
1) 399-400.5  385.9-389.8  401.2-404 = 0.03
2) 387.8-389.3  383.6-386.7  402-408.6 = 0.33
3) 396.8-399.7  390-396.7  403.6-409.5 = 0.12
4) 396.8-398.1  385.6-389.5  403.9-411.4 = 0.29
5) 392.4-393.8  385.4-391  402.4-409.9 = 0.17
